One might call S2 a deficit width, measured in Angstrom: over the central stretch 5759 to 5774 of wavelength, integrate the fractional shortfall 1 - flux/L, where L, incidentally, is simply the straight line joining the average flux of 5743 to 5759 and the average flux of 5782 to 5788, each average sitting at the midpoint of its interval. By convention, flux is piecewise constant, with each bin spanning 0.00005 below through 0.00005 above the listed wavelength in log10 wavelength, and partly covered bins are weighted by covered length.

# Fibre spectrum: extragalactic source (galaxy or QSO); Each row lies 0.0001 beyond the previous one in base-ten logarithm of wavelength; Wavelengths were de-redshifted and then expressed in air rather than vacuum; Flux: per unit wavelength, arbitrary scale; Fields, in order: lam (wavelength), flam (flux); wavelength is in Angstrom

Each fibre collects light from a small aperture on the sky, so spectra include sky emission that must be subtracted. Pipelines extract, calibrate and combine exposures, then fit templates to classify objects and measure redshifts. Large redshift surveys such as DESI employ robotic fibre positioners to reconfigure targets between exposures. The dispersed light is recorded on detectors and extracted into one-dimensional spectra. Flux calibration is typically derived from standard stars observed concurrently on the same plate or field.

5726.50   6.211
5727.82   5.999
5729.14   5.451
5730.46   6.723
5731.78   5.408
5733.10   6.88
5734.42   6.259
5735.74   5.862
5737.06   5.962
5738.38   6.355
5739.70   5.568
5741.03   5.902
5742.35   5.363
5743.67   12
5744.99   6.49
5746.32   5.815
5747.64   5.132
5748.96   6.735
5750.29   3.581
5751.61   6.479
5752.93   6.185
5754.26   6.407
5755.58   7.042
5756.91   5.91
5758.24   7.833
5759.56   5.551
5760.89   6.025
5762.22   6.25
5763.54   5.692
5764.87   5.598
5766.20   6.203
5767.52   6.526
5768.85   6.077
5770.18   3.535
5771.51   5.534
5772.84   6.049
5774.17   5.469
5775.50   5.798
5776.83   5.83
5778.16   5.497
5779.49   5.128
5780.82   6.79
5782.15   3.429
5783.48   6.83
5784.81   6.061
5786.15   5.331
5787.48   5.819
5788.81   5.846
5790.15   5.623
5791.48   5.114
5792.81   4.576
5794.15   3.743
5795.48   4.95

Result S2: 1.1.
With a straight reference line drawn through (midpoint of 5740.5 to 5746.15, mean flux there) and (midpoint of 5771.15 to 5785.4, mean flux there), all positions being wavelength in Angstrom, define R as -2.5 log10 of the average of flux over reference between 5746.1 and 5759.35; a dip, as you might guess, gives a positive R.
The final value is 0.13 mag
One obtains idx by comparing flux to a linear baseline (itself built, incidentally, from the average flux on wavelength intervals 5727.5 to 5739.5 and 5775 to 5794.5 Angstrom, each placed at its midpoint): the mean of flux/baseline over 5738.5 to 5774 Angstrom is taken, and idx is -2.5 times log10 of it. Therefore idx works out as -0.06 mag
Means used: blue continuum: 6.08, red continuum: 5.45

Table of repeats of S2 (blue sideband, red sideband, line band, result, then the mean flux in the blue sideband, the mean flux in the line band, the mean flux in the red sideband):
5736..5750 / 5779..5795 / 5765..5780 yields 0.3 Angstrom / 6.43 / 5.61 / 5.36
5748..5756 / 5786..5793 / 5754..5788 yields -0.7 Angstrom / 6.01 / 5.85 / 5.45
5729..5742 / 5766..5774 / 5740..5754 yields -1.1 Angstrom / 6.04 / 6.35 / 5.61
